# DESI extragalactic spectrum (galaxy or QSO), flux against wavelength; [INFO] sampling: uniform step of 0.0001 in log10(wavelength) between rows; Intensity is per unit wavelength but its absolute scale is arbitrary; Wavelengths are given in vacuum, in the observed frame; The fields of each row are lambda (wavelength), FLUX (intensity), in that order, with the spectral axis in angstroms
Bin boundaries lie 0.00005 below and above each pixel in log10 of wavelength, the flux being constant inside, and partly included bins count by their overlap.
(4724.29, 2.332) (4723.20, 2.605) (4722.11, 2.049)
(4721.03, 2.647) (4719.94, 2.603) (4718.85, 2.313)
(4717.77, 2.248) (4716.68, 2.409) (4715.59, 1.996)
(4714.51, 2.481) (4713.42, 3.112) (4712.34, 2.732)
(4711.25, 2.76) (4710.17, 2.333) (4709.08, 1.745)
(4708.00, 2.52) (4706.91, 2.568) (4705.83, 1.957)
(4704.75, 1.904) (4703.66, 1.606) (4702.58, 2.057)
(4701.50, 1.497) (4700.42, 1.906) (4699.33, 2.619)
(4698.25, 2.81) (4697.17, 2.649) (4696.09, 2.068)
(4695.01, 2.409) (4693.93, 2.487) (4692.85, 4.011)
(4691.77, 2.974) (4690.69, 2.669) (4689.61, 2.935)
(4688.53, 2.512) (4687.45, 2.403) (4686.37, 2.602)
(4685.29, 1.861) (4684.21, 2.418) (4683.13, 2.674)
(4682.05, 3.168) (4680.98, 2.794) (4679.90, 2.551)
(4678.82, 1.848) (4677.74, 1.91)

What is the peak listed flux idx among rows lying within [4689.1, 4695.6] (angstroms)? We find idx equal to 4.011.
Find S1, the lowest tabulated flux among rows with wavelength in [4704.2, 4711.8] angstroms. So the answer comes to 1.745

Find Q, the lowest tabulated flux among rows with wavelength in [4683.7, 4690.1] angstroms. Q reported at 1.861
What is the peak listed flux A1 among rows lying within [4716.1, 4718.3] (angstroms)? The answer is 2.409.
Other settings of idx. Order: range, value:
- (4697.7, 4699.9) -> 2.81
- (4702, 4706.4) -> 2.057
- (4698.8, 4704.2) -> 2.619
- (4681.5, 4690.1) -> 3.168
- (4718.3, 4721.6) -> 2.647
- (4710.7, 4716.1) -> 3.112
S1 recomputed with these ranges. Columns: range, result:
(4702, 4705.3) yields 1.606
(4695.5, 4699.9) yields 2.068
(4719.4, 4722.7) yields 2.049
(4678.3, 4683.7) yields 1.848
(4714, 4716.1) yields 1.996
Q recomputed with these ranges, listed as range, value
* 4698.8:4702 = 1.497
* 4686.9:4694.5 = 2.403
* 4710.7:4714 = 2.732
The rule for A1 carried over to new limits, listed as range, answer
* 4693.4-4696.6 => 2.487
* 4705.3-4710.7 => 2.568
